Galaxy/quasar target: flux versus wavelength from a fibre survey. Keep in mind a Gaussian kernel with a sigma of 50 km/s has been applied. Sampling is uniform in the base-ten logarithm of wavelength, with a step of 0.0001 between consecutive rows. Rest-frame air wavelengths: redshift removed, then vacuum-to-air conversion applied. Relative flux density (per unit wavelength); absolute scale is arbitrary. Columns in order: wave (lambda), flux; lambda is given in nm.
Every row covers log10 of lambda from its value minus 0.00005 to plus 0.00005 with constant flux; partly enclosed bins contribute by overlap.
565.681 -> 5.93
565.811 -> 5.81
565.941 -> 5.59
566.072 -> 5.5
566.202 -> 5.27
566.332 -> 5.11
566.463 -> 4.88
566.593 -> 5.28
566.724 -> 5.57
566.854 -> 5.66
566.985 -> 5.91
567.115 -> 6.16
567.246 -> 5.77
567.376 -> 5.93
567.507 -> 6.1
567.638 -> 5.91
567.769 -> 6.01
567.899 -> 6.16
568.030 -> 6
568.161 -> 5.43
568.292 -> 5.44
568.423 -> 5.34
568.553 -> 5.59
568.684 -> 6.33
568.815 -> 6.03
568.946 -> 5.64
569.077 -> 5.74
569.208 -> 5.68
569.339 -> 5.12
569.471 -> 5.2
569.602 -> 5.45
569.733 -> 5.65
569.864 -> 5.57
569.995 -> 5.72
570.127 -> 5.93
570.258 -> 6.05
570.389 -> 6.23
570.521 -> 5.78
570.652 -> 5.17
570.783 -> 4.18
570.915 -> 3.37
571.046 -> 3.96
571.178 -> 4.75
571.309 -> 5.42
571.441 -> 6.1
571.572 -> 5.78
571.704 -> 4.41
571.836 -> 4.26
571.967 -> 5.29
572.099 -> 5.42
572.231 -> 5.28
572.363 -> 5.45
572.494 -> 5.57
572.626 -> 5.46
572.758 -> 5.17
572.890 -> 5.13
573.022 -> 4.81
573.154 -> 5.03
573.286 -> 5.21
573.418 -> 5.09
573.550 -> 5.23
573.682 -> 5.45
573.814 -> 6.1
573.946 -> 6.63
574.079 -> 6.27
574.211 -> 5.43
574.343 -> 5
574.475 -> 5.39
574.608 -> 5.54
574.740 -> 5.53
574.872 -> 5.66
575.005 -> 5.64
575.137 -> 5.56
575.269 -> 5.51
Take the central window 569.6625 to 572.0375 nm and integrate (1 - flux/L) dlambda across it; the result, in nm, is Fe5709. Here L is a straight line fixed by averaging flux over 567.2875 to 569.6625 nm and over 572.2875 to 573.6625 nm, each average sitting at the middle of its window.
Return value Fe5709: 0.11 nm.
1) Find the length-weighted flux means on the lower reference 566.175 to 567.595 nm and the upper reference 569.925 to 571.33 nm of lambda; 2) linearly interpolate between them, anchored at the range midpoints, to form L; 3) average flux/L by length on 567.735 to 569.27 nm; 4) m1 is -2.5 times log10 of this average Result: -0.072 mag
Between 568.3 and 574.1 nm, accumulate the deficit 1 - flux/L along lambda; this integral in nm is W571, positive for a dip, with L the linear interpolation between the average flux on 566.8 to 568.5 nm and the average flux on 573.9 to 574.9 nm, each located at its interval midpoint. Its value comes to 0.366 nm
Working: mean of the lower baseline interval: 5.83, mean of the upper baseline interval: 5.66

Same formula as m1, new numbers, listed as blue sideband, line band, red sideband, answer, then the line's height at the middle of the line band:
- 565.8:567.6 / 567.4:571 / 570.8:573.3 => -0.048 mag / 5.34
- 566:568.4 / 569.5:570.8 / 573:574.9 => -0.005 mag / 5.59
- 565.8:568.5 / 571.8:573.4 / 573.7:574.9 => 0.103 mag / 5.7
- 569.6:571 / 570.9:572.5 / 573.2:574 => 0.086 mag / 5.45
